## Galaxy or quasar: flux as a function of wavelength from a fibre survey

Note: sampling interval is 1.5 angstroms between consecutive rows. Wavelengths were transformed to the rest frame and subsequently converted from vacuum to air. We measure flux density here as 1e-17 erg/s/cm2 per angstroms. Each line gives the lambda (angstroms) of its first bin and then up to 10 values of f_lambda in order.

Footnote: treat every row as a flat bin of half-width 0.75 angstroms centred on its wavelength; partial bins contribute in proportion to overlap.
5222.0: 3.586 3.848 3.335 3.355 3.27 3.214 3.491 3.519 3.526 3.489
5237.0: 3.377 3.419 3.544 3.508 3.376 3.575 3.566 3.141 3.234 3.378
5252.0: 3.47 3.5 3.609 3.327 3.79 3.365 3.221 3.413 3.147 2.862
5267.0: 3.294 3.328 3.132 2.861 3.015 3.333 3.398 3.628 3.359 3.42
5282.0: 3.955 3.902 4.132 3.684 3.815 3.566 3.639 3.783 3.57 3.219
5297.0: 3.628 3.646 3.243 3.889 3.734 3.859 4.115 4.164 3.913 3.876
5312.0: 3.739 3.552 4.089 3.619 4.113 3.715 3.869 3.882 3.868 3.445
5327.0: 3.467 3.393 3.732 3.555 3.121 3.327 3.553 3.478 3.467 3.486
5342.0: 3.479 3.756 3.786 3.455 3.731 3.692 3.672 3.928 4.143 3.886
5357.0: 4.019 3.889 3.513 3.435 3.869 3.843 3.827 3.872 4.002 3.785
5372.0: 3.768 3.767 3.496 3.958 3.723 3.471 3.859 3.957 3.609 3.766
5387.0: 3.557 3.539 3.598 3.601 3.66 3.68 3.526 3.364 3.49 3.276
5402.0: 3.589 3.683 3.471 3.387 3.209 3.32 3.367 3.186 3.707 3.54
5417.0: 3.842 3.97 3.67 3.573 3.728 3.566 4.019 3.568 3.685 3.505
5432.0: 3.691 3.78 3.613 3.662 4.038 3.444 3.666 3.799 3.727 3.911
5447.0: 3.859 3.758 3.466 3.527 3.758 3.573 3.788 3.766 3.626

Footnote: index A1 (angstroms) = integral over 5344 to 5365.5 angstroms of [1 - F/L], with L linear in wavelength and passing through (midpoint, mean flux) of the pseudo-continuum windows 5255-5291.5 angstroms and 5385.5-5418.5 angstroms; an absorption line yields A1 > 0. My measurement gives -1.7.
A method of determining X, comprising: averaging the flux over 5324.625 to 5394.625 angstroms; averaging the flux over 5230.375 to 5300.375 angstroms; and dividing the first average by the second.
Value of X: 1.1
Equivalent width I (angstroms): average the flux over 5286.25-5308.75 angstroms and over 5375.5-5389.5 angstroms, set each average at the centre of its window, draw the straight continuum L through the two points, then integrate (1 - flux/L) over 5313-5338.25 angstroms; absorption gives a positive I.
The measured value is 0.50 angstroms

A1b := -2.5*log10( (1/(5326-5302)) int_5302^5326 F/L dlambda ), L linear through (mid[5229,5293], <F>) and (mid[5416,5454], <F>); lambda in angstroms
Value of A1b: -0.10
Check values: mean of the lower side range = 3.45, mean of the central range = 3.85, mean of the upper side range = 3.71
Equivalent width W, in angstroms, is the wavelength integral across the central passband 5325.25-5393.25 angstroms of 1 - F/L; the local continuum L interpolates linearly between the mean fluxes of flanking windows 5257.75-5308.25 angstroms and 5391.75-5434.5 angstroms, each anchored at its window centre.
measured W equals -2.3 angstroms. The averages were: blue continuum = 3.53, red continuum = 3.57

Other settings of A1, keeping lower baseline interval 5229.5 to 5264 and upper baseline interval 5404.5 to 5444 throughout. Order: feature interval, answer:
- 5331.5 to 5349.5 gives 0.1 angstroms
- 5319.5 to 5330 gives -0.4 angstroms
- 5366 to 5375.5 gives -0.6 angstroms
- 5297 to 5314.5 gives -1.5 angstroms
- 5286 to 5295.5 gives -0.4 angstroms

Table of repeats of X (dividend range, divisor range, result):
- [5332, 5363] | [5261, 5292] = 1.06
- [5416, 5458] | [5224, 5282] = 1.10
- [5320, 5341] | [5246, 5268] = 1.06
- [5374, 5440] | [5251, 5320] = 1.01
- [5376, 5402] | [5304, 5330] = 0.95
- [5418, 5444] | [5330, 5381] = 1.00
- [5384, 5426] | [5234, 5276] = 1.06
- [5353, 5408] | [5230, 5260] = 1.07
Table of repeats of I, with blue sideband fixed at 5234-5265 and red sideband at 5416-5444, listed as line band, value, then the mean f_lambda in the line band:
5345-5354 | -0.4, 3.74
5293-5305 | -0.3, 3.6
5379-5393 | -0.1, 3.67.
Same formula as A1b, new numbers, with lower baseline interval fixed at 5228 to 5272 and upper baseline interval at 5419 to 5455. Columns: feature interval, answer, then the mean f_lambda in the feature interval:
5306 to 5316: -0.12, 3.9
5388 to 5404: 0.02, 3.54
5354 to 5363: -0.07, 3.79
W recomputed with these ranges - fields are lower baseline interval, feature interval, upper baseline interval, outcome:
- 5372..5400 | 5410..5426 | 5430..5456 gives 0.2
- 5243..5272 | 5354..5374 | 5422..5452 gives -1.5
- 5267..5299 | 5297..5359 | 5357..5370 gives -0.7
